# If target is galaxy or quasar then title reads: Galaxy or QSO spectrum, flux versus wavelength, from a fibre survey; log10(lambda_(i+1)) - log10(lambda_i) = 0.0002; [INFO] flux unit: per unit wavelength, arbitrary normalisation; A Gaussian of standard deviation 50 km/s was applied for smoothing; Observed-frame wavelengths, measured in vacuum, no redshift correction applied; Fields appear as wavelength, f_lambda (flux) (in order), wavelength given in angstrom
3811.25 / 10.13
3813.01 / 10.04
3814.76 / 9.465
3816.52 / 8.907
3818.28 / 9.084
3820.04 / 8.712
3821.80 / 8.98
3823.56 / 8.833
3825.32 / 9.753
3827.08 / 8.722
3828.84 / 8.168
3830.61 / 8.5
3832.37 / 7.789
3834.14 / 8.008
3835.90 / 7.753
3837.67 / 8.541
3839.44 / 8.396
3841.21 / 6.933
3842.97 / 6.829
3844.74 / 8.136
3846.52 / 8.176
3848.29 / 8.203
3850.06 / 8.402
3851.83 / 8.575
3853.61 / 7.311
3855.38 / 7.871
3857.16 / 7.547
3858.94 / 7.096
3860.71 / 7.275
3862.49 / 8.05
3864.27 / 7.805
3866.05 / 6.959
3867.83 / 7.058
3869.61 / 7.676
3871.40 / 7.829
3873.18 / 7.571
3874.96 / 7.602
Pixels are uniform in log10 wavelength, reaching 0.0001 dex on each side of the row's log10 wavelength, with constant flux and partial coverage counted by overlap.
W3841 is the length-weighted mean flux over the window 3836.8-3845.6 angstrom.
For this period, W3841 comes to 7.77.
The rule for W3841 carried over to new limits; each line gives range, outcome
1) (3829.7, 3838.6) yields 8.11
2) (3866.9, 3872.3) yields 7.51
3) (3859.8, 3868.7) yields 7.43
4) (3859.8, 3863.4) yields 7.67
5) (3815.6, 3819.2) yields 8.98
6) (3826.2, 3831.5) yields 8.46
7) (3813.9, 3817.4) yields 9.17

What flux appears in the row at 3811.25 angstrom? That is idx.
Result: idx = 10.13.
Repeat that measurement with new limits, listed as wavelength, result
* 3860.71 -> 7.275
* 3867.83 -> 7.058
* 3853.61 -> 7.311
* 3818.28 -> 9.084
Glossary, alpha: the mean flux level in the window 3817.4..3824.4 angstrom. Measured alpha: 8.9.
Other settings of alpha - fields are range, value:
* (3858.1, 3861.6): 7.2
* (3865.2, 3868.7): 7.01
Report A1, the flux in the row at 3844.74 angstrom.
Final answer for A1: 8.136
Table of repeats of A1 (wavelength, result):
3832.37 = 7.789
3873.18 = 7.571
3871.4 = 7.829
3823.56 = 8.833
